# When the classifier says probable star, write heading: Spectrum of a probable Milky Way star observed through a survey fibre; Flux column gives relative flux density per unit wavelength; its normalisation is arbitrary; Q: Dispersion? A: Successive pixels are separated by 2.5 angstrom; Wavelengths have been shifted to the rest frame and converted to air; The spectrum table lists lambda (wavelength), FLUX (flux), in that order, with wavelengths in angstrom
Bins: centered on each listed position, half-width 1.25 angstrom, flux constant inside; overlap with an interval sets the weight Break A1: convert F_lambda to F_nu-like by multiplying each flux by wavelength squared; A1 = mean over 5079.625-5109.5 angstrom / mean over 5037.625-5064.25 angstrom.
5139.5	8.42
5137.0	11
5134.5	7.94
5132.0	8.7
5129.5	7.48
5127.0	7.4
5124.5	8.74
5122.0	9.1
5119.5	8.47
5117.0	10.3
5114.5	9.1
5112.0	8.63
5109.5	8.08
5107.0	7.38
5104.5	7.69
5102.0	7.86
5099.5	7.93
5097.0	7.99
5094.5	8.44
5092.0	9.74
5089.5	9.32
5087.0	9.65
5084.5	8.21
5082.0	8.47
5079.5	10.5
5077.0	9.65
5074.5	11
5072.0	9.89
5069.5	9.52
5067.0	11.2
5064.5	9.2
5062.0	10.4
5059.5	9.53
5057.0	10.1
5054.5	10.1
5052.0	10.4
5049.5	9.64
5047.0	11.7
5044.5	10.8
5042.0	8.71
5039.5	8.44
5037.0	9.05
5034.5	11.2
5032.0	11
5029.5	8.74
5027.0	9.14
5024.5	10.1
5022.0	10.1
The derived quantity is 0.9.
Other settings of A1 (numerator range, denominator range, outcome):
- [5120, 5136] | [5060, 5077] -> 0.84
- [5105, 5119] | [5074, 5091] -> 0.92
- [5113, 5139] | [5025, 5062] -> 0.92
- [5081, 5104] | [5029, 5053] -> 0.88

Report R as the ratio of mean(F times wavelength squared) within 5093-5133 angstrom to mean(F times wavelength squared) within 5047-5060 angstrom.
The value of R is 0.84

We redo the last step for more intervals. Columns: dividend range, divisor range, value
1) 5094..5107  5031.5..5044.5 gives 0.83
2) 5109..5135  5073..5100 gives 0.94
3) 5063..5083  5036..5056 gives 1.02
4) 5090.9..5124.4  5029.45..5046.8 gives 0.89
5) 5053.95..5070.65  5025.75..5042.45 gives 1.06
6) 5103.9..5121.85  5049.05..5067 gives 0.88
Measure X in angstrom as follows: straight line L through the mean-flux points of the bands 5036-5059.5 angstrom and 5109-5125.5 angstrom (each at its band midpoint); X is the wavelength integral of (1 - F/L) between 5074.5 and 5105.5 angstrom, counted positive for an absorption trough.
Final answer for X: 1.5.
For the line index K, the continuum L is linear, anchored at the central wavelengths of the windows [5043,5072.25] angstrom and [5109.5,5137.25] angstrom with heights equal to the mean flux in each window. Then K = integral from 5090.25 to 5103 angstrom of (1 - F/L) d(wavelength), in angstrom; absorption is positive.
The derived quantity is 1.2 angstrom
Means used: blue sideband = 10.2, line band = 8.44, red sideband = 8.69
